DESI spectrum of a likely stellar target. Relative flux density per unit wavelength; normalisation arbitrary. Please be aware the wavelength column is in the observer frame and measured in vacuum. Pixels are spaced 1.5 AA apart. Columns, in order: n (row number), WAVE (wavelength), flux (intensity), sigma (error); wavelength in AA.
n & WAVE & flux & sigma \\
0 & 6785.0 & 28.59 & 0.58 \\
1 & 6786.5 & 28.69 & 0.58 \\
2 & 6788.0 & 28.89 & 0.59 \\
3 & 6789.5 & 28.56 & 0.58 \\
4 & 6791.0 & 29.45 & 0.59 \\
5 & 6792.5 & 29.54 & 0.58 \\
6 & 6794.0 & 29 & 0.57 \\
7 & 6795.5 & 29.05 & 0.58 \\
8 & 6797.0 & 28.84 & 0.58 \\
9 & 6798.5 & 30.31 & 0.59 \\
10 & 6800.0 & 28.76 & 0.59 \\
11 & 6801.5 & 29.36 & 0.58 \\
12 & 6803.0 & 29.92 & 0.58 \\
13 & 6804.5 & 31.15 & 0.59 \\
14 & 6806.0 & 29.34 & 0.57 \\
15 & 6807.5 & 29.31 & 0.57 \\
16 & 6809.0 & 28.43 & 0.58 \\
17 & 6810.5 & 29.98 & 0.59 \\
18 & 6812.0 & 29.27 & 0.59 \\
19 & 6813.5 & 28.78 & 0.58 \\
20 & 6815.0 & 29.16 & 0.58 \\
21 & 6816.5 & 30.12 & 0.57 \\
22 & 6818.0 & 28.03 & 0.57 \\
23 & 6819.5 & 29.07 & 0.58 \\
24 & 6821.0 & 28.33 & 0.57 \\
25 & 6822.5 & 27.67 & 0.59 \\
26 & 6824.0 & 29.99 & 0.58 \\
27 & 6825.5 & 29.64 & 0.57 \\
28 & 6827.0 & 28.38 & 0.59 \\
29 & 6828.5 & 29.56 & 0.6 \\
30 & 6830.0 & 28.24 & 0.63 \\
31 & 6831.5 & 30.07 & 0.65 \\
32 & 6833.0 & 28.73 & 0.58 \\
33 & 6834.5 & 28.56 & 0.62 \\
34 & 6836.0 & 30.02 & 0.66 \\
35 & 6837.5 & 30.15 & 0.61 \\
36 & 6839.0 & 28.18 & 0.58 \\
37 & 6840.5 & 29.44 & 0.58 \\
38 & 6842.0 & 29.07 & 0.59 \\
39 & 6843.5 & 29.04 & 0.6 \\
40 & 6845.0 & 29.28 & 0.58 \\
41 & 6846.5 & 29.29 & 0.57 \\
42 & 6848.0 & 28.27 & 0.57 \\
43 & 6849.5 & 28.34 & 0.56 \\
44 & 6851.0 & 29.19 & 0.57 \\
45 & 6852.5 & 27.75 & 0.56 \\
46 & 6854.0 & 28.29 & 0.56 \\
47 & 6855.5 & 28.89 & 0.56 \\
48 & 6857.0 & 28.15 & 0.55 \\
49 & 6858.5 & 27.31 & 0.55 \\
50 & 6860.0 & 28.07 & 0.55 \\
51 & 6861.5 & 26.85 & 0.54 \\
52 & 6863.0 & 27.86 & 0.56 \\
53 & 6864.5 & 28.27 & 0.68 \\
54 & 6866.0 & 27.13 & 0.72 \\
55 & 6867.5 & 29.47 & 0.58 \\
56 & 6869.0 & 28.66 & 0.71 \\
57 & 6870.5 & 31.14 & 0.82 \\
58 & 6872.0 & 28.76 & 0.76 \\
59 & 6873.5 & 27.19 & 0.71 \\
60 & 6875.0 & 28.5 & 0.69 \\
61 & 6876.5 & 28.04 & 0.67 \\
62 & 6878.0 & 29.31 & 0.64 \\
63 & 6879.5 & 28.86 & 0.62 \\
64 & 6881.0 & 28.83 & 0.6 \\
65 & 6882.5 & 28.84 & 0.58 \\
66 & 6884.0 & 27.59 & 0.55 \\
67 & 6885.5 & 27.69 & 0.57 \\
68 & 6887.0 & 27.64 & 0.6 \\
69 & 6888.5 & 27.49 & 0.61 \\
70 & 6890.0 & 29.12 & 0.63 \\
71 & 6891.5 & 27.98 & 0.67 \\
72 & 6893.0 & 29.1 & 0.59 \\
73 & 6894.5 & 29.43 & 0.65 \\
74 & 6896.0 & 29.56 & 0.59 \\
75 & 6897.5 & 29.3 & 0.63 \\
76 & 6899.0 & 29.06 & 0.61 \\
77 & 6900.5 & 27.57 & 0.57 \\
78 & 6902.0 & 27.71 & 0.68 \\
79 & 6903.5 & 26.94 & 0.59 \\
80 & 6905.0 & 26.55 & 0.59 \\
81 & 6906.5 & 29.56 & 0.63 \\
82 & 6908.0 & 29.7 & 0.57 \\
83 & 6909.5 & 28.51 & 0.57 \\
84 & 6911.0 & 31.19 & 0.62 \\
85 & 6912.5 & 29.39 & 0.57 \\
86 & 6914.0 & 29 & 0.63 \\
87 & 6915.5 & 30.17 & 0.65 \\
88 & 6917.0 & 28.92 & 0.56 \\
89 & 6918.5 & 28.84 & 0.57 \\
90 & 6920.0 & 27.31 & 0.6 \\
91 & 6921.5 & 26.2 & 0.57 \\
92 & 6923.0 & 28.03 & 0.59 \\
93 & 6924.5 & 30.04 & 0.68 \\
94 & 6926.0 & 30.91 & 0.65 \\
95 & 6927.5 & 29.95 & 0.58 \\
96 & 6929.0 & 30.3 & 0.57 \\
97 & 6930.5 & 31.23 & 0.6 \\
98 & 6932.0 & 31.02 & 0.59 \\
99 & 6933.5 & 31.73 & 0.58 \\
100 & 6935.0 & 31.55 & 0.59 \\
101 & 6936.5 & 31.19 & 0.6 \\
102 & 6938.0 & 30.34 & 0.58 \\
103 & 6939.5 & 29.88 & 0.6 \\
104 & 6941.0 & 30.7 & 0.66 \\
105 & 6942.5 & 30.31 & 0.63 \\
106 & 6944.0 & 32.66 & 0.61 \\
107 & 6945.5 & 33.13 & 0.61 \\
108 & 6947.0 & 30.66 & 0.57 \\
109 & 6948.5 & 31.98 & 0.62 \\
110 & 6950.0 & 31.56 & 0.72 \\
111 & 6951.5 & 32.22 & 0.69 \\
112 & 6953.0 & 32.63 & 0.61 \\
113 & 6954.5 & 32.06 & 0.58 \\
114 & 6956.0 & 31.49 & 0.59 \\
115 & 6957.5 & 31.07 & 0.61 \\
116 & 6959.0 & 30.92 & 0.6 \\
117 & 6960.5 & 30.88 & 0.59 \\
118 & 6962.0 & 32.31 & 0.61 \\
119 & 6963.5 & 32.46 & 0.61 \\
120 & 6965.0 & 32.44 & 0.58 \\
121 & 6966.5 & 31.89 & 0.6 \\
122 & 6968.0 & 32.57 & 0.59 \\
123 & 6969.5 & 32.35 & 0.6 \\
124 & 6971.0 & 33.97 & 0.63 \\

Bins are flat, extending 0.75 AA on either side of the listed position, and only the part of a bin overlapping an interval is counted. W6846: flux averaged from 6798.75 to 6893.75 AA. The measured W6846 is 28.8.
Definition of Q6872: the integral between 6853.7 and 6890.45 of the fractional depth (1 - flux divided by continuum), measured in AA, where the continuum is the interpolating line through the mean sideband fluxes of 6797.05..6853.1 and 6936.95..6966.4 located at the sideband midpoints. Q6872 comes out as 2.1 AA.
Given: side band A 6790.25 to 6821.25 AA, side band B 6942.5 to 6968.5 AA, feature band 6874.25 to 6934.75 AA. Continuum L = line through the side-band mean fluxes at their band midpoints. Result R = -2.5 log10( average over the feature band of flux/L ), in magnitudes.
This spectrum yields 0.07 mag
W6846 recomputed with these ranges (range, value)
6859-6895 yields 28.4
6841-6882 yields 28.5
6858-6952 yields 29.3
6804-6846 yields 29.2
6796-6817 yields 29.5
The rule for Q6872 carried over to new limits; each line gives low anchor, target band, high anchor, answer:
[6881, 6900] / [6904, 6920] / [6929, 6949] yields 0.4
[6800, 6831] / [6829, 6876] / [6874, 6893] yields 0.1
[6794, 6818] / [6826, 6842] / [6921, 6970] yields 0.3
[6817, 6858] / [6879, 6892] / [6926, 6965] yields 0.8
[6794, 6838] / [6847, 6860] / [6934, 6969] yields 0.7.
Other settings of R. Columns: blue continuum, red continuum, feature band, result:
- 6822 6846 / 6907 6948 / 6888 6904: 0.05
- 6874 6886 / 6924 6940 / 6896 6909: 0.04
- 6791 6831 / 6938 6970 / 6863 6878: 0.06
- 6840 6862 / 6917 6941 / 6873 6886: 0.02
